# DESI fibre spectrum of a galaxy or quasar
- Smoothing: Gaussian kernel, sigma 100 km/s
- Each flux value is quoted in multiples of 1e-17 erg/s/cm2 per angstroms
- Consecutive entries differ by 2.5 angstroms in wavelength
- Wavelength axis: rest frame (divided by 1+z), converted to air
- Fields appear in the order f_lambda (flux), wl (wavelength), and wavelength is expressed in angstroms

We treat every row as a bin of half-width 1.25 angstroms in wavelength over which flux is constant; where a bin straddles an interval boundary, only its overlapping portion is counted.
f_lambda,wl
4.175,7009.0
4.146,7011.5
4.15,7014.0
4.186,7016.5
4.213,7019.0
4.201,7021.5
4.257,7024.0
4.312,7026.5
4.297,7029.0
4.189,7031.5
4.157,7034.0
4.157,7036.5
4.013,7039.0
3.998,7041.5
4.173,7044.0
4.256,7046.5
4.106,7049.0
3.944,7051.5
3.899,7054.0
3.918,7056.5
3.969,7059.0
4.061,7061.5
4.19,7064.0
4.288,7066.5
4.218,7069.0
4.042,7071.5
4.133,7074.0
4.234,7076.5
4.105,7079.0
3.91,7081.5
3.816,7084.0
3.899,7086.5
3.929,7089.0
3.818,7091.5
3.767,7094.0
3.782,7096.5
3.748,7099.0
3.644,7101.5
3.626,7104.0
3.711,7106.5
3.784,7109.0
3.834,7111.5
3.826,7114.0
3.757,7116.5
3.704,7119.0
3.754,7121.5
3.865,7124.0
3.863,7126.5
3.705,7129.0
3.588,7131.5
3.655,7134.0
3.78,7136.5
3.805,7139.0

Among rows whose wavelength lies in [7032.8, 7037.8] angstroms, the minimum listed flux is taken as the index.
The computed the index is 4.157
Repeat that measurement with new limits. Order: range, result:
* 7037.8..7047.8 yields 3.998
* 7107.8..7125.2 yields 3.704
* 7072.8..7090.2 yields 3.816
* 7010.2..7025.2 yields 4.146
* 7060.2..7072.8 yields 4.042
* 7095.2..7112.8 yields 3.626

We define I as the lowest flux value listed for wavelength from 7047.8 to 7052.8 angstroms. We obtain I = 3.944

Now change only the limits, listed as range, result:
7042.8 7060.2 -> 3.899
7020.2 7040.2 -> 4.013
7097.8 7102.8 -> 3.644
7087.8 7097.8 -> 3.767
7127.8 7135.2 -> 3.588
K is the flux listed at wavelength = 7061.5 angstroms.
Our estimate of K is 4.061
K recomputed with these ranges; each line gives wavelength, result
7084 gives 3.816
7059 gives 3.969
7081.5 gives 3.91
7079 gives 4.105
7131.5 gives 3.588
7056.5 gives 3.918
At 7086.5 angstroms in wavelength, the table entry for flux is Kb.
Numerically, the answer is 3.899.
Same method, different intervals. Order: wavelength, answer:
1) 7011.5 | 4.146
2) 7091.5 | 3.818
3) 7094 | 3.767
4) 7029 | 4.297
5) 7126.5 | 3.863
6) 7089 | 3.929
